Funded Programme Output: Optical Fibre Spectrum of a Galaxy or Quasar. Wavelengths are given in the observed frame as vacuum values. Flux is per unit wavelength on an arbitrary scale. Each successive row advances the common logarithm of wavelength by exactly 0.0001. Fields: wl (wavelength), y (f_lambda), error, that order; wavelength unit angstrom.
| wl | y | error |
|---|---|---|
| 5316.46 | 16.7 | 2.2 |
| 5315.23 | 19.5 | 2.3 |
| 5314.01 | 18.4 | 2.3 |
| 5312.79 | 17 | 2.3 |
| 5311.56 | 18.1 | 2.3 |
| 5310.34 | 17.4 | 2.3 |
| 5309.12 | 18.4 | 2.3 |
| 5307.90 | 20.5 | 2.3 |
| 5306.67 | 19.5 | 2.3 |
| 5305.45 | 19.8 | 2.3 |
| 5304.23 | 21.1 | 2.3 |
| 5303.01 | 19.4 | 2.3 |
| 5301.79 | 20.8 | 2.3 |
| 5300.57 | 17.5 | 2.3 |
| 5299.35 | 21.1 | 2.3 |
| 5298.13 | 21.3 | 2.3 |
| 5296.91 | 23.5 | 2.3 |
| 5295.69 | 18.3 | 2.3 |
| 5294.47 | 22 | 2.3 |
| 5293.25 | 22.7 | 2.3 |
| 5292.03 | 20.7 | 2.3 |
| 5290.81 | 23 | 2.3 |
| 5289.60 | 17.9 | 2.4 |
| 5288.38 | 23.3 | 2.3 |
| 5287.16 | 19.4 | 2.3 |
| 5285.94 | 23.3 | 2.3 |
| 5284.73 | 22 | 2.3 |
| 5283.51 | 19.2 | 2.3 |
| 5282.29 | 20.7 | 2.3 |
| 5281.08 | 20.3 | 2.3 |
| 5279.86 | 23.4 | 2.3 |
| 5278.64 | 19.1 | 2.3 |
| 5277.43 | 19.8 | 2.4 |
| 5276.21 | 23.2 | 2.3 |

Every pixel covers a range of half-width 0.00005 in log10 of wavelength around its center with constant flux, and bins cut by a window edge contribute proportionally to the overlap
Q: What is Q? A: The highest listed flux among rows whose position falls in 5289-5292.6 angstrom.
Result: 23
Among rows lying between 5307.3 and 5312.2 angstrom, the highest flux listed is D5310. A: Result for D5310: 20.5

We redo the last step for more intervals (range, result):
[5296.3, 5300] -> 23.5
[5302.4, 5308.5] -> 21.1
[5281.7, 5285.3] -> 22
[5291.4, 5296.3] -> 22.7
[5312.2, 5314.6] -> 18.4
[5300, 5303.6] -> 20.8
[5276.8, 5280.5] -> 23.4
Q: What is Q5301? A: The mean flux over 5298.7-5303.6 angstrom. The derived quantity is 19.7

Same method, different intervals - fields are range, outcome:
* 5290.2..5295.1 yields 22.1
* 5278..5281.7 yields 20.9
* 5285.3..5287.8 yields 21.4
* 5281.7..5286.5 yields 21.3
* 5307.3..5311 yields 18.8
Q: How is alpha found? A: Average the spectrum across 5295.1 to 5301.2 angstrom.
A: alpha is 20.3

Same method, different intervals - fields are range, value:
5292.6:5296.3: 21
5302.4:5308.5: 20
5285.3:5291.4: 21.4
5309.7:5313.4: 17.5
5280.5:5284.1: 20.1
